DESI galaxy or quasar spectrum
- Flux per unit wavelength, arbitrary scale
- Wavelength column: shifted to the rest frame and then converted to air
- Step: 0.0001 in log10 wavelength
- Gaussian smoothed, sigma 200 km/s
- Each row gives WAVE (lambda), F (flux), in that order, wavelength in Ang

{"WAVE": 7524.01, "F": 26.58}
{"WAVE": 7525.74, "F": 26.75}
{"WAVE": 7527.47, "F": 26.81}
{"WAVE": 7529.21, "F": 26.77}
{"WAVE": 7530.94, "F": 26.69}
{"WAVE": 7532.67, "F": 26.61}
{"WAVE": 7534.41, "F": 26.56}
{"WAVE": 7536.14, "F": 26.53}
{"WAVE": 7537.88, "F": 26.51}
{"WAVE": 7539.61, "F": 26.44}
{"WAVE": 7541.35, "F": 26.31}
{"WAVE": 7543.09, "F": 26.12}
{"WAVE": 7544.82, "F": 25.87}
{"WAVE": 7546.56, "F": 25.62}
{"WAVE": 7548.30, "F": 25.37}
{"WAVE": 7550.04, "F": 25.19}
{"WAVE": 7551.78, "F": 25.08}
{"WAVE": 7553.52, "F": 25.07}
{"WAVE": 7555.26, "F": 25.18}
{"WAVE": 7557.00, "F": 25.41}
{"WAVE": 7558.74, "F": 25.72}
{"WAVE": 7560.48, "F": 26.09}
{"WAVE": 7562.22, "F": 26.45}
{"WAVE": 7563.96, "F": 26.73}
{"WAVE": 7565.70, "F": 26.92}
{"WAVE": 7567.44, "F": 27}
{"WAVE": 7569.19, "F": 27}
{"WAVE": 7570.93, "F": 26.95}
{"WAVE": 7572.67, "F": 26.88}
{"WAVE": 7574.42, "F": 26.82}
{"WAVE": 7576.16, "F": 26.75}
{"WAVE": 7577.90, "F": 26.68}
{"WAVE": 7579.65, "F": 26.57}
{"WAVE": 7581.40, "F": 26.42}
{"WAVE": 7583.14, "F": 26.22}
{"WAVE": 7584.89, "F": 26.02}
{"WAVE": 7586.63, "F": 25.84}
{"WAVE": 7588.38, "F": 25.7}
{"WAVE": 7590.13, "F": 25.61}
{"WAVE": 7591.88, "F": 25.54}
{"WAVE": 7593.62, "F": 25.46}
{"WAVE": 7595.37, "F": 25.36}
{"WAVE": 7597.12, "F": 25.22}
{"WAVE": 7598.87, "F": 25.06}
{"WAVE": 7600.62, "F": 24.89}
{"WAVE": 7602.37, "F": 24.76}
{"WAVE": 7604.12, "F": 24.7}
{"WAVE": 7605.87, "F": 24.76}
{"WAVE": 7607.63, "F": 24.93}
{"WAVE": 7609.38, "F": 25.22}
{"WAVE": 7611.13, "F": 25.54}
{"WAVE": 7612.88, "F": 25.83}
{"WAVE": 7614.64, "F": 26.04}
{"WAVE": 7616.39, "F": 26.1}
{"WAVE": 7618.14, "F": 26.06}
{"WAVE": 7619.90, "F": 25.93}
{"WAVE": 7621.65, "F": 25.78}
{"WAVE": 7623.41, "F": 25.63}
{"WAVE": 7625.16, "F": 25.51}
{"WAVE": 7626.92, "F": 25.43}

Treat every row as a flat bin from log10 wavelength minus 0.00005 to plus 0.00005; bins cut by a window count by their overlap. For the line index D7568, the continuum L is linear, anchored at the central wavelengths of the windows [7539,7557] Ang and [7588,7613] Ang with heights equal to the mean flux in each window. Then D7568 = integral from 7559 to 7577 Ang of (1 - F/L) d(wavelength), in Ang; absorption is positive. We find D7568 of -0.9 Ang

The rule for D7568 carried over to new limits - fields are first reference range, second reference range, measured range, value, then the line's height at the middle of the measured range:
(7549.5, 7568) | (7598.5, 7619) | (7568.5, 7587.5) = -0.6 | 25.7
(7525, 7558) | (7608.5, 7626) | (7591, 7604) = 0.3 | 25.8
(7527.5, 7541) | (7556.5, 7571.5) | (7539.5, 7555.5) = 0.6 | 26.5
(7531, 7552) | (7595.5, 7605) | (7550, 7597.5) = -1.2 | 25.5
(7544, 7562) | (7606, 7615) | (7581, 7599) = -0.2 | 25.4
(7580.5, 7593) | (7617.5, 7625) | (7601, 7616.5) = 0.3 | 25.8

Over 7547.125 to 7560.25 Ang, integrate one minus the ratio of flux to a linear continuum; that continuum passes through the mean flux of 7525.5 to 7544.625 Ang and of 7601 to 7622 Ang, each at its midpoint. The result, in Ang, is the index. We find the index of 0.5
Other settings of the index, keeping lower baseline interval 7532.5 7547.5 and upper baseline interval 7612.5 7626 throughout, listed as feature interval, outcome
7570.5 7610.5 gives 0.41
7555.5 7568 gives -0.05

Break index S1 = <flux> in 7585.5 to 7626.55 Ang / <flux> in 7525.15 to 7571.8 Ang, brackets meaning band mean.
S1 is 0.97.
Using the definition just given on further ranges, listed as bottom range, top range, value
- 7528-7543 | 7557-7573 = 1.00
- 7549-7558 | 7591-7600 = 1.01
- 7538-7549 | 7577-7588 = 1.01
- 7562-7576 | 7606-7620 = 0.95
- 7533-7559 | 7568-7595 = 1.02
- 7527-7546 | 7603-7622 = 0.96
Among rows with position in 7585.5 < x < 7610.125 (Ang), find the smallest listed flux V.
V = 24.7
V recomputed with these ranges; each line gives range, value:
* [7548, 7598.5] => 25.07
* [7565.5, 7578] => 26.68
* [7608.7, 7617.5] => 25.22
